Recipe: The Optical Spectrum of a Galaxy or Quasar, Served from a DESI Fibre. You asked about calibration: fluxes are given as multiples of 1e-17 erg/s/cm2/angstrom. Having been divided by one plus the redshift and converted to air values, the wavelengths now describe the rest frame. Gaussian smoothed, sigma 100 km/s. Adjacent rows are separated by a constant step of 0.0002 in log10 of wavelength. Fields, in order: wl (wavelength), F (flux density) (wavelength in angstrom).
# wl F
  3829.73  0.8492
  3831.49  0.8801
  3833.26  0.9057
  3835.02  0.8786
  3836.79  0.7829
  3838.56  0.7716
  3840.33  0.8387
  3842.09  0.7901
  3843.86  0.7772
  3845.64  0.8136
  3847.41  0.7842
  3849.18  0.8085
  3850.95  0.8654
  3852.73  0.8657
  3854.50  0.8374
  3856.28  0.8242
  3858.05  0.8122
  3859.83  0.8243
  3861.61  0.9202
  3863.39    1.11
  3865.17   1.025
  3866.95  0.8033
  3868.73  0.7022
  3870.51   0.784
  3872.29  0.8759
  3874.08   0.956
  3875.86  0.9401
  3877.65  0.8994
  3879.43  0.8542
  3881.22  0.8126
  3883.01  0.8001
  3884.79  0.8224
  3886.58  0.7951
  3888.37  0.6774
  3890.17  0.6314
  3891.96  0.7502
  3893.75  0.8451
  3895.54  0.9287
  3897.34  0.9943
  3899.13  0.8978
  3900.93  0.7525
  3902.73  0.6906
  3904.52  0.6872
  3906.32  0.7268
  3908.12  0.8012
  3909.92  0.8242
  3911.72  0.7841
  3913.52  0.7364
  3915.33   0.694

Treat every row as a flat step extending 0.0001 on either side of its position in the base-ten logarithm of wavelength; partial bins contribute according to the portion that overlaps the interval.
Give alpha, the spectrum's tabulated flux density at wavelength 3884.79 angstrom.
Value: 0.8224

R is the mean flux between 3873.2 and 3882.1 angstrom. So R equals 0.893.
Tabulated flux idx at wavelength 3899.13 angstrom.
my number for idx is 0.8978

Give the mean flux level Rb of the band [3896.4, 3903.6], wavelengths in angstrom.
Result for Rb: 0.834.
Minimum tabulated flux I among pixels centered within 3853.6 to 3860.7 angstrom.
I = 0.8122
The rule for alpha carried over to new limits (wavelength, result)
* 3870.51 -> 0.784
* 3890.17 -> 0.6314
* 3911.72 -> 0.7841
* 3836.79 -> 0.7829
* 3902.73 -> 0.6906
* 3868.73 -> 0.7022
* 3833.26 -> 0.9057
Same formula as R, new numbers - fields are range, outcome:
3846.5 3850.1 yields 0.799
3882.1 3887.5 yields 0.806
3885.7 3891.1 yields 0.7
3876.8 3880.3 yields 0.878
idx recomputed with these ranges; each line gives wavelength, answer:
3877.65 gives 0.8994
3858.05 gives 0.8122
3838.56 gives 0.7716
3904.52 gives 0.6872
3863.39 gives 1.11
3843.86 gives 0.7772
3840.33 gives 0.8387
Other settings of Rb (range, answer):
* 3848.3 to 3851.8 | 0.837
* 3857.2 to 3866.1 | 0.938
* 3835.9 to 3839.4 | 0.776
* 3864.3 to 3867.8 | 0.915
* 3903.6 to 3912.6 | 0.765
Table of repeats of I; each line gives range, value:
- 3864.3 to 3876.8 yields 0.7022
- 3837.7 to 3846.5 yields 0.7716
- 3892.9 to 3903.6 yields 0.6906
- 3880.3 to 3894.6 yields 0.6314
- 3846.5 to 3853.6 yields 0.7842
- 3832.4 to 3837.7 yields 0.7829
